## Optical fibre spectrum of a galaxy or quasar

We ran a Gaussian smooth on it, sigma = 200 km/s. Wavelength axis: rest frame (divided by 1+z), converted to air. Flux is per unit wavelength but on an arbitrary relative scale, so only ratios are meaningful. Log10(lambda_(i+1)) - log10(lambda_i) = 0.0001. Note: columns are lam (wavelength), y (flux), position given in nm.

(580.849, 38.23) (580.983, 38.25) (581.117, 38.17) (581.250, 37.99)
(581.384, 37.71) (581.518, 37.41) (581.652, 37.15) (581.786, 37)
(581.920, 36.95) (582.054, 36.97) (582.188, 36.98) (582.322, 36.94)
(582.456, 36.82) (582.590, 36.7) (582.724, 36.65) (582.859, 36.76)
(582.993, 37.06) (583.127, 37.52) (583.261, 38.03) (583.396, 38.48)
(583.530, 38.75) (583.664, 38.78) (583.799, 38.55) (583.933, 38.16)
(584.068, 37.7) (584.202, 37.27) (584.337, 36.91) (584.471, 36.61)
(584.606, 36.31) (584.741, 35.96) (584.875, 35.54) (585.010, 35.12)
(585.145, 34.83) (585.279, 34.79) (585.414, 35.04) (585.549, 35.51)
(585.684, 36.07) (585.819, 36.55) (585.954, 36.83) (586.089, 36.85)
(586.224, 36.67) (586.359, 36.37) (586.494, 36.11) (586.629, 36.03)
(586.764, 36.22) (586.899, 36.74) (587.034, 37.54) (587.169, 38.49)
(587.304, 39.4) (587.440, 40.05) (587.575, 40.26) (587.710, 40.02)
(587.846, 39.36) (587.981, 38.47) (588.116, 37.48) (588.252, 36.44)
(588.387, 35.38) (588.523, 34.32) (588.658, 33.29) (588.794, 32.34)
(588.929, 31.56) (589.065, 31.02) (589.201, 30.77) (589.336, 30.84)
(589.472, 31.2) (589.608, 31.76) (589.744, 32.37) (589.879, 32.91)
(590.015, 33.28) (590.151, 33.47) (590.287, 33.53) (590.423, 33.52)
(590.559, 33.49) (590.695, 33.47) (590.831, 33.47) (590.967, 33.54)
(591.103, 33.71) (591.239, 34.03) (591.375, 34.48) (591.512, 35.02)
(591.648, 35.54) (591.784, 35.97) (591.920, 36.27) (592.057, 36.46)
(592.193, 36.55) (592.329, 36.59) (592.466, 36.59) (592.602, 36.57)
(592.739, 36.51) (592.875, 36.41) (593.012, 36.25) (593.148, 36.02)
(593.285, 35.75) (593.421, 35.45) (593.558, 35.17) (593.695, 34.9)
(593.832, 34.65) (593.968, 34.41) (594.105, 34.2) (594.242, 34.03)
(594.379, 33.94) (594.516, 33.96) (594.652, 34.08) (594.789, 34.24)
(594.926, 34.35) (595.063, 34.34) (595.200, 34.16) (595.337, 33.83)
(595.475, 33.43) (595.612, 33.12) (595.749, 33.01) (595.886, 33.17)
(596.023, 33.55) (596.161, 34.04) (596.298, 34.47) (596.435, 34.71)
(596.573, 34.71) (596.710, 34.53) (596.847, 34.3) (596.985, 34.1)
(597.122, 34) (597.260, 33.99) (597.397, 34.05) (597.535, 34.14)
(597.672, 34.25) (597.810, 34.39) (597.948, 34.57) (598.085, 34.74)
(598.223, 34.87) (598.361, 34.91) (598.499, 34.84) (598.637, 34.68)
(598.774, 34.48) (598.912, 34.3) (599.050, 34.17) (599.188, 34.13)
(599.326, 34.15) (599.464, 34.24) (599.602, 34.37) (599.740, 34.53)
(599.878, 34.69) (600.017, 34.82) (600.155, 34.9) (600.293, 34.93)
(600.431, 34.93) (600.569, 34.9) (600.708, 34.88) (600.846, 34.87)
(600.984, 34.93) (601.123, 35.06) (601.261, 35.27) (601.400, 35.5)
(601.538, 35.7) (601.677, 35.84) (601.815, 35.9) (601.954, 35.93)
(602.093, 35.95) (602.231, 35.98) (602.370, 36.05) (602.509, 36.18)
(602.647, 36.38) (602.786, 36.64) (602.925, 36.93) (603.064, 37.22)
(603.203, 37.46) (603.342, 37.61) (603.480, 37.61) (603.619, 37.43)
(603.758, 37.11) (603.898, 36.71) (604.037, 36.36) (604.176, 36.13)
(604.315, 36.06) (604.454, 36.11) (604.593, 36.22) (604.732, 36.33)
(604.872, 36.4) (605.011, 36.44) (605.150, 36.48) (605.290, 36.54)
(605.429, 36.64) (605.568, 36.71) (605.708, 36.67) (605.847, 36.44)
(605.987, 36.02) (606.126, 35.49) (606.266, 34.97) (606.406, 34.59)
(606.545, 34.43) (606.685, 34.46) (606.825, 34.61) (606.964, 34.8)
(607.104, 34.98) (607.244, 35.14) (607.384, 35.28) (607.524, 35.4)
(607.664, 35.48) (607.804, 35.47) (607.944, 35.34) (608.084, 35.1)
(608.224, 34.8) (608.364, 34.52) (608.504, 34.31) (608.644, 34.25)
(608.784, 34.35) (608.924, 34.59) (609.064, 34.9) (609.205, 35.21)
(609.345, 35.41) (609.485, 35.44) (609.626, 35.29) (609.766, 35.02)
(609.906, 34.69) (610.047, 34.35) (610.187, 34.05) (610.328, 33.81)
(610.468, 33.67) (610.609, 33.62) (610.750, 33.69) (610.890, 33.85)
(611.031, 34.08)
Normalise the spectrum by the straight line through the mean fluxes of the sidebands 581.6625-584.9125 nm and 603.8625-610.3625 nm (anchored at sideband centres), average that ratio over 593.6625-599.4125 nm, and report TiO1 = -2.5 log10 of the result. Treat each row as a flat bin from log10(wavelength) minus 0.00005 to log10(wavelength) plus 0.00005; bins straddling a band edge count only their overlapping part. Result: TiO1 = 0.06 mag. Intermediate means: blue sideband 37.2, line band 34.2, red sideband 35.4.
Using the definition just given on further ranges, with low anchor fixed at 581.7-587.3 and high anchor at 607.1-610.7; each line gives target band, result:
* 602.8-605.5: -0.05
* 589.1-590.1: 0.14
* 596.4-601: 0.03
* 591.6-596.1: 0.03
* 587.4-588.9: -0.01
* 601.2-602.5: -0.01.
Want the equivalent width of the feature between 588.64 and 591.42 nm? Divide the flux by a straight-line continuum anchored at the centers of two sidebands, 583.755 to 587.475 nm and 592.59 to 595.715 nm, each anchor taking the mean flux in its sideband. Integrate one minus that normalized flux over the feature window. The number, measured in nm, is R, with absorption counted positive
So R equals 0.23 nm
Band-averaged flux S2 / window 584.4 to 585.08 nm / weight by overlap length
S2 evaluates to 35.9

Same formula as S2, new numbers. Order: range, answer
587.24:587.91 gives 39.8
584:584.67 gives 36.9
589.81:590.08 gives 33.2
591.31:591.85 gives 35.2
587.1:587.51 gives 39.3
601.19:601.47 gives 35.4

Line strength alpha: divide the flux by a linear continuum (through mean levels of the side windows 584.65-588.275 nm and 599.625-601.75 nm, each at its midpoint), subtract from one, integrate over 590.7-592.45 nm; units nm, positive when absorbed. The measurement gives 0.06 nm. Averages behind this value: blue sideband 37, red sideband 35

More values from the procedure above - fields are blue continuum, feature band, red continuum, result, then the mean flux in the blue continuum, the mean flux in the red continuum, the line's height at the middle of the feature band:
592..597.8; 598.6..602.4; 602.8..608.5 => 0.04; 34.7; 35.9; 35.3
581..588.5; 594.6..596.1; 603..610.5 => 0.11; 37.2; 35.6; 36.4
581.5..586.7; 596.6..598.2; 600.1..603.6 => 0.08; 36.8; 35.9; 36.1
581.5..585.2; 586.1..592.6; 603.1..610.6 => 0.26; 37.1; 35.5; 36.7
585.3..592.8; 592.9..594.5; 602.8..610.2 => 0.02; 35.3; 35.7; 35.4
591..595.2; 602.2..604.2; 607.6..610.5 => -0.11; 35.2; 34.8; 34.9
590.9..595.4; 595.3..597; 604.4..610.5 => 0.06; 35.1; 35.3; 35.1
